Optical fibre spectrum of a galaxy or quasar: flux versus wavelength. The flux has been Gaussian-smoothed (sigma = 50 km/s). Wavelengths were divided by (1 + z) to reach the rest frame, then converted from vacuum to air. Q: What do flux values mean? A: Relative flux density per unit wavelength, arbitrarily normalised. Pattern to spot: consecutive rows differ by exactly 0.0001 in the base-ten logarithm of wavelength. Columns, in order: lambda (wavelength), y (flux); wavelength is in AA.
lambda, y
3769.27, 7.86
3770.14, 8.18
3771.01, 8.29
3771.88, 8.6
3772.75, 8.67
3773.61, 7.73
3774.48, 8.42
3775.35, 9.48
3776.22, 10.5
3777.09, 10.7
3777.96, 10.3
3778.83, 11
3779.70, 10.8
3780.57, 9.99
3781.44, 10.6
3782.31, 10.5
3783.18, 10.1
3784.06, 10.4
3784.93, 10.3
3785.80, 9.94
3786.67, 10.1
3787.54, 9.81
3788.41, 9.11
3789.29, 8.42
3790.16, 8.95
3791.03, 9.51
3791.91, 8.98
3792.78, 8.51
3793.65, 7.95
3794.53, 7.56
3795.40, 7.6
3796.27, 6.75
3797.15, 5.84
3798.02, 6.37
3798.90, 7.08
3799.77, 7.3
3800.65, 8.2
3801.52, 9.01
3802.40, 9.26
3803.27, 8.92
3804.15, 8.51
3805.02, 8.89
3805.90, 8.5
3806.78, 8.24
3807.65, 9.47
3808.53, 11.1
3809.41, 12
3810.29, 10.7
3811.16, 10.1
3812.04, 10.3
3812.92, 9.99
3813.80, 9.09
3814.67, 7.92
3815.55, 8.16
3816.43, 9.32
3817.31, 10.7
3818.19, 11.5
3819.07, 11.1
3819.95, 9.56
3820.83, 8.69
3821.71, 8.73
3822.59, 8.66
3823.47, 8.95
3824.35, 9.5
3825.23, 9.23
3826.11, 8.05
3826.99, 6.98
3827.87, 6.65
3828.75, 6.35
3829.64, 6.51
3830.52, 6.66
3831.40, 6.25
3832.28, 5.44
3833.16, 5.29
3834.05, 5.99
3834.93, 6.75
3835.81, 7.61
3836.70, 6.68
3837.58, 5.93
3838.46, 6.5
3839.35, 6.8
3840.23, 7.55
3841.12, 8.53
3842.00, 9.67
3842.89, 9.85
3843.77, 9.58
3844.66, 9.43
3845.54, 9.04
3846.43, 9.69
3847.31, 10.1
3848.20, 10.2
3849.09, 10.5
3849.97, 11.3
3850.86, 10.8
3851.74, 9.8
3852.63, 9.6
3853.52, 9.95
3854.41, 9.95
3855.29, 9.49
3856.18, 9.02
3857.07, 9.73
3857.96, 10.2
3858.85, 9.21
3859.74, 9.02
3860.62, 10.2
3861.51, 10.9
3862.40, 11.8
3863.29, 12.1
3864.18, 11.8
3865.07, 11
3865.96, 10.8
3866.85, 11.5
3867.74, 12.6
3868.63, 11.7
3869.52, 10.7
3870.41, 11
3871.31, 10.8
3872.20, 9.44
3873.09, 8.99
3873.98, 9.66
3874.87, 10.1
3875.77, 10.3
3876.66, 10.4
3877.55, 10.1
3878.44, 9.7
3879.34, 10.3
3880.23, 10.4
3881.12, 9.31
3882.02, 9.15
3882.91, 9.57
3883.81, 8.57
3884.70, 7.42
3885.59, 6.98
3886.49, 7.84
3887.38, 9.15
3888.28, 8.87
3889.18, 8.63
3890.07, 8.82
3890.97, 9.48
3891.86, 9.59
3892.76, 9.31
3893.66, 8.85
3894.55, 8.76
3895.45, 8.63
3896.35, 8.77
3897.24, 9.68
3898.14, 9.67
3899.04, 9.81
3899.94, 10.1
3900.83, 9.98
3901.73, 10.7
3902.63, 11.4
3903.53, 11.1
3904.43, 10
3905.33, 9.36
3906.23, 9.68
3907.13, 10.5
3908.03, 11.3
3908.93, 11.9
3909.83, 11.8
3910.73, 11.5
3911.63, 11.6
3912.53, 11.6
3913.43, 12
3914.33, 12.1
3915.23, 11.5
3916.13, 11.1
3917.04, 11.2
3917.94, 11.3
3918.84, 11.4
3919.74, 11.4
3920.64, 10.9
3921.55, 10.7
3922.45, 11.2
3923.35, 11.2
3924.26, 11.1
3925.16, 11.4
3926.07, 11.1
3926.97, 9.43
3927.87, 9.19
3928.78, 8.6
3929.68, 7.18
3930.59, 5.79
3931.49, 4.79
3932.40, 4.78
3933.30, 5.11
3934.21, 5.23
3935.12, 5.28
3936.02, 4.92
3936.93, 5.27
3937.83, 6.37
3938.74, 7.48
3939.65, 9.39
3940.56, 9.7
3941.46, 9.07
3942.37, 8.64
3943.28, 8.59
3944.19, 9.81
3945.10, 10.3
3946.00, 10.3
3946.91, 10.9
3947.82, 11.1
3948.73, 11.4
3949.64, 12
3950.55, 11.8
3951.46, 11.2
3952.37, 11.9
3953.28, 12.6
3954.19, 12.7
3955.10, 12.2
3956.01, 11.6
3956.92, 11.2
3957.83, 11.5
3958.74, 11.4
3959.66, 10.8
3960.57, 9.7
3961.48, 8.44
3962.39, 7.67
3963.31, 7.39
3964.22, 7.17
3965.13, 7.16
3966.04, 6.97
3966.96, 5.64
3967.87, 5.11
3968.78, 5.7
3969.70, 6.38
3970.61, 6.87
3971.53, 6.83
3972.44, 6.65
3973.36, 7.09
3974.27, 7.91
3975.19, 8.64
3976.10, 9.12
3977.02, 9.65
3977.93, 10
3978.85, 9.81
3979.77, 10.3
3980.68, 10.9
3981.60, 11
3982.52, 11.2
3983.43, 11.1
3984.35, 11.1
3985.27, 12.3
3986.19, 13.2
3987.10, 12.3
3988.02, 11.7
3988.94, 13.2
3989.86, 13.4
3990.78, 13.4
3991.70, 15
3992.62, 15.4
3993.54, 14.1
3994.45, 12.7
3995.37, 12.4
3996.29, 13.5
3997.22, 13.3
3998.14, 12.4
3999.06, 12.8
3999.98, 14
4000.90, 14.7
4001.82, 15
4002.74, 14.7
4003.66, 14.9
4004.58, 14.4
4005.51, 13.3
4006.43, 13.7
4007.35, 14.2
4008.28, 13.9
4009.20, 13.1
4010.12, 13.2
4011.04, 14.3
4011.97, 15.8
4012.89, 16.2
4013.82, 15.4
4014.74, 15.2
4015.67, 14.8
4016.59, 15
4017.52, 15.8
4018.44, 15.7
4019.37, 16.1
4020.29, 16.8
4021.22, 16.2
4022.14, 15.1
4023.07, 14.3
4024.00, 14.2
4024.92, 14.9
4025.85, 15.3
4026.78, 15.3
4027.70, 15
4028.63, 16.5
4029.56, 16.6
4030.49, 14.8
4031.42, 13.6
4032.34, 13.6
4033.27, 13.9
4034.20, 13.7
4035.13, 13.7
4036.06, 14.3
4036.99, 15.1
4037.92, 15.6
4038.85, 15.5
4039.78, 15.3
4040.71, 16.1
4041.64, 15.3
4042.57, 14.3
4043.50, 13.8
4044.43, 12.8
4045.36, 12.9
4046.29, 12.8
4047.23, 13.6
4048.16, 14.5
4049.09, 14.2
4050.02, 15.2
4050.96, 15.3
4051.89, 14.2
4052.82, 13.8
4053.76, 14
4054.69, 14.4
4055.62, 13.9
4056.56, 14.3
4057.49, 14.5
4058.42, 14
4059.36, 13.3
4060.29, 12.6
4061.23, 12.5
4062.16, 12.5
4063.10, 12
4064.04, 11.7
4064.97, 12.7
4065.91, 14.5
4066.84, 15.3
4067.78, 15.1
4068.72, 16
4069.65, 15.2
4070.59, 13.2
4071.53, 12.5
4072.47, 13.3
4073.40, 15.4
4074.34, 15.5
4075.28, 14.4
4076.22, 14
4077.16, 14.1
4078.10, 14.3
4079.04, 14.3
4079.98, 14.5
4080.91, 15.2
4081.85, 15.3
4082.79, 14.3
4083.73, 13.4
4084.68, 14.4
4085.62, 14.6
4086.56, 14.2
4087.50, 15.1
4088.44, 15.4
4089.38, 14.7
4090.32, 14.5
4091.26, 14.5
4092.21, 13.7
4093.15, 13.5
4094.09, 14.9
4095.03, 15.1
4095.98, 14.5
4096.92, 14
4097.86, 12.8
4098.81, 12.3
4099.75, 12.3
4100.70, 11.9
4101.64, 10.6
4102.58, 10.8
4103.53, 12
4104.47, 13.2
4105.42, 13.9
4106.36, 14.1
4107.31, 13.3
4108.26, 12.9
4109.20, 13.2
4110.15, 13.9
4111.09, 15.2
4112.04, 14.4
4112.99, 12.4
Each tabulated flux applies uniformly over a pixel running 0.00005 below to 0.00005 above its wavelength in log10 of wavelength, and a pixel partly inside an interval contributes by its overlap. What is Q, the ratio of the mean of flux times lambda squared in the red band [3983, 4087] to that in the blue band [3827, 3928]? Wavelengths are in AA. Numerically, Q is 1.6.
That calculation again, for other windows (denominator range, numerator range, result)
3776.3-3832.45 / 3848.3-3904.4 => 1.15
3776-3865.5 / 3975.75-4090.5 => 1.72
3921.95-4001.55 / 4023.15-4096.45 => 1.51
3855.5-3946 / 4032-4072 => 1.57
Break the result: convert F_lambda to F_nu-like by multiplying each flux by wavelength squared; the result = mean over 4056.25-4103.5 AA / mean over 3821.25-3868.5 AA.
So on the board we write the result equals 1.74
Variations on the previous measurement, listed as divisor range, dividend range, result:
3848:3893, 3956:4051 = 1.37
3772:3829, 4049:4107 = 1.76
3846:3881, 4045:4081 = 1.49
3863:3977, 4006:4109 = 1.60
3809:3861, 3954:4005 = 1.32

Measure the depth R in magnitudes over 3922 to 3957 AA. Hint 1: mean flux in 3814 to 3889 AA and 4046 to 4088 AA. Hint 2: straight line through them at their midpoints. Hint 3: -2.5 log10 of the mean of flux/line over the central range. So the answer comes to 0.21 mag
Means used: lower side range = 9.19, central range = 9.26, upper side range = 14.1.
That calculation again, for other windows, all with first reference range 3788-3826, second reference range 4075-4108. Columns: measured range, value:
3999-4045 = -0.171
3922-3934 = 0.284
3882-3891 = 0.205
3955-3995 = 0.182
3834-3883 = 0.011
